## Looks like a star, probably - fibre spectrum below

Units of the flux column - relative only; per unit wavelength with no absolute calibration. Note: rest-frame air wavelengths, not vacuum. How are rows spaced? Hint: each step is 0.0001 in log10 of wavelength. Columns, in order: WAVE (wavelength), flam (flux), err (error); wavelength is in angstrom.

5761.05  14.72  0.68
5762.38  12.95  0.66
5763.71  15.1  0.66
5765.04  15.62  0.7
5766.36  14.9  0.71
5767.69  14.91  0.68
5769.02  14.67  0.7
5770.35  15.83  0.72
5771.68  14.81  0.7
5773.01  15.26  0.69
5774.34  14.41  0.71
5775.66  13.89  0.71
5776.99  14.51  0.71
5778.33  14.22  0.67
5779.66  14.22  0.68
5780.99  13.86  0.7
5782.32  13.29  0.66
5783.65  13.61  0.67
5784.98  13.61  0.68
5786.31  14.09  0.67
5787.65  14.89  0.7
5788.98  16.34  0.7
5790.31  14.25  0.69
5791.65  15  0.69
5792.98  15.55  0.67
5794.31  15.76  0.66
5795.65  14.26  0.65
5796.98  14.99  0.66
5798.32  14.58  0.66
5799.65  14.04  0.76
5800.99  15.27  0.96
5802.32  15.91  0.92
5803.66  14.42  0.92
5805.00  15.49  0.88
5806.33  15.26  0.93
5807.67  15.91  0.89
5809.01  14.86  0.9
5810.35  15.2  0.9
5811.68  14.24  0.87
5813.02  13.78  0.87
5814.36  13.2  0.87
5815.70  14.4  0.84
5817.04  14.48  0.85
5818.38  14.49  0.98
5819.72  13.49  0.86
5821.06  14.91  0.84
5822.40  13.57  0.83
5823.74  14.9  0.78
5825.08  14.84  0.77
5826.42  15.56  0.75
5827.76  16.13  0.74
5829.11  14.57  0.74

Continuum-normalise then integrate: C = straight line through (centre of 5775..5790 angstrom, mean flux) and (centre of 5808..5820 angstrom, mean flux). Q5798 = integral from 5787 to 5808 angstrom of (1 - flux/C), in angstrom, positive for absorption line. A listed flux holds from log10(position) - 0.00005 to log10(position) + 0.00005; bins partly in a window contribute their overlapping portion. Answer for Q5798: -1.2 angstrom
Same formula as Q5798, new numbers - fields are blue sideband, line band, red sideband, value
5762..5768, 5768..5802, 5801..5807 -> 0.91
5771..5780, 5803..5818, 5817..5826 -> -0.23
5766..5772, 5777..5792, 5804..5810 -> 0.83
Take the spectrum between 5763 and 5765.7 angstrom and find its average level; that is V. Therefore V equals 15.3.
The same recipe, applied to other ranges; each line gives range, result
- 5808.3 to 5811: 15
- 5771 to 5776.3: 14.6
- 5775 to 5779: 14.2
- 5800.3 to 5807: 15.3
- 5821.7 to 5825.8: 14.5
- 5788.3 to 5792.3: 15.2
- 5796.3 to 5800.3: 14.6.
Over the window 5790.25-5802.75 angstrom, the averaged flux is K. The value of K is 15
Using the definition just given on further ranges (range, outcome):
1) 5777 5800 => 14.5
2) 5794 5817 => 14.8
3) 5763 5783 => 14.6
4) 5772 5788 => 14.2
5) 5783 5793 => 14.6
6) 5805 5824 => 14.5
